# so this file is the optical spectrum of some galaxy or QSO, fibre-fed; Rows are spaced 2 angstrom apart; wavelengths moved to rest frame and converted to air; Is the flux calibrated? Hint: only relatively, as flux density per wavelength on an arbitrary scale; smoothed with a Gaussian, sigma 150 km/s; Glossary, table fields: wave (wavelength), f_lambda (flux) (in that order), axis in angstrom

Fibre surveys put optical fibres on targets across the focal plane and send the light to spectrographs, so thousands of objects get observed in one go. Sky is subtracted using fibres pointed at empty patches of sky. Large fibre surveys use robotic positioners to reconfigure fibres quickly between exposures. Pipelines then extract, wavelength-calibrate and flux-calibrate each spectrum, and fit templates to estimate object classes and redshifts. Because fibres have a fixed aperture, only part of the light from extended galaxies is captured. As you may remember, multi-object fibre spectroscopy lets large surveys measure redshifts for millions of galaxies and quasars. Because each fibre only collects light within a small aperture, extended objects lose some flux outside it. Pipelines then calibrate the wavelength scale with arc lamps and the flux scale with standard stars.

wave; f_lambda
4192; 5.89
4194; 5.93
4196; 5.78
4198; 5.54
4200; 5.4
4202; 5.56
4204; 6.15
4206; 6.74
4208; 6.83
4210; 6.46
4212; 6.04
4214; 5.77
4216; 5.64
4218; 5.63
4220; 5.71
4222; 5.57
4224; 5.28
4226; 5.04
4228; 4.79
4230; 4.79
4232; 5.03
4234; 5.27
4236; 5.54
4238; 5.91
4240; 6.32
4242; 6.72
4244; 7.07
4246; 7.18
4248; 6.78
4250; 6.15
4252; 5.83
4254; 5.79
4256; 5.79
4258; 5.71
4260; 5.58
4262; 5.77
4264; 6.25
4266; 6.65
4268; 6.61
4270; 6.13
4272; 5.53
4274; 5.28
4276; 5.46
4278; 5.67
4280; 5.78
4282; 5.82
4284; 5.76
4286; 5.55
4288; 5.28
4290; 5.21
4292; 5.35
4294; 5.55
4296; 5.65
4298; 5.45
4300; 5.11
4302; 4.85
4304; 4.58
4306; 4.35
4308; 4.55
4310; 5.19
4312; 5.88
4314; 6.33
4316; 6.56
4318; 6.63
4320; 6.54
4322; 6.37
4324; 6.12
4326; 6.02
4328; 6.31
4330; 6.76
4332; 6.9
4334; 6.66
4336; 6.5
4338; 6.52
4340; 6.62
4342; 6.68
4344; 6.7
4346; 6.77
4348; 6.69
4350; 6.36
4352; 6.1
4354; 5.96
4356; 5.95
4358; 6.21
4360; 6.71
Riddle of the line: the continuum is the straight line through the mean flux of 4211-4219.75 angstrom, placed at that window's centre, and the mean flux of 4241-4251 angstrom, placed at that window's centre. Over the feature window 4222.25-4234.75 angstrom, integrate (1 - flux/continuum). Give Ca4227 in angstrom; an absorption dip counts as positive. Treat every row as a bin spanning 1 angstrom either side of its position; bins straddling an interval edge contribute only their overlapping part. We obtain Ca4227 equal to 2.3 angstrom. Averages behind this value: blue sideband 5.76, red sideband 6.78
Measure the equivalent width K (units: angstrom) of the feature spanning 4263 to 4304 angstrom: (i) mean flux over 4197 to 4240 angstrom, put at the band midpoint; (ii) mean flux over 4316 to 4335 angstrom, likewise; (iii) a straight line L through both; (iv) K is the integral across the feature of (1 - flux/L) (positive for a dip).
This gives 3.6 angstrom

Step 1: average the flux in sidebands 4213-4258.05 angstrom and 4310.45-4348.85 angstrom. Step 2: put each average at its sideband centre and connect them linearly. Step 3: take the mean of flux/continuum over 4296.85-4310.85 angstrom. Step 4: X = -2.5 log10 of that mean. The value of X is 0.278 mag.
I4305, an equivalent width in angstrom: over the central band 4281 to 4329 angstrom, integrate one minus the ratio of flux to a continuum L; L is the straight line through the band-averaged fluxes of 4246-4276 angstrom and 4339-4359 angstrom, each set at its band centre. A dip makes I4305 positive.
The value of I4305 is 4.5 angstrom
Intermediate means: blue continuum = 6.01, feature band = 5.63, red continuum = 6.4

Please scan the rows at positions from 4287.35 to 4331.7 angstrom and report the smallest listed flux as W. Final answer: 4.35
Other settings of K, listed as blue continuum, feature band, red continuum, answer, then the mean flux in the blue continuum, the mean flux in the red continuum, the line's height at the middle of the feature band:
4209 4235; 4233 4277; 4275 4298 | -4.4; 5.46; 5.55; 5.51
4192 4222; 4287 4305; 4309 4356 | 3.0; 5.93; 6.39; 6.25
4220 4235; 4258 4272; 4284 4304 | -2.2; 5.15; 5.32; 5.24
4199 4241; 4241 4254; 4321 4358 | -1.5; 5.69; 6.44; 5.86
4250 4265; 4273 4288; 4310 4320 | 1.0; 5.84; 6.25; 6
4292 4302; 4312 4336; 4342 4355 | -2.1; 5.37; 6.45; 5.94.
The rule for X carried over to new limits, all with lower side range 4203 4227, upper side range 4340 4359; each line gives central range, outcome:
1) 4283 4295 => 0.14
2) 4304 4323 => 0.09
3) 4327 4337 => -0.05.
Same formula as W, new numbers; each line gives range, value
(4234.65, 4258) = 5.54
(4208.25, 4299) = 4.79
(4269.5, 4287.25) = 5.28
